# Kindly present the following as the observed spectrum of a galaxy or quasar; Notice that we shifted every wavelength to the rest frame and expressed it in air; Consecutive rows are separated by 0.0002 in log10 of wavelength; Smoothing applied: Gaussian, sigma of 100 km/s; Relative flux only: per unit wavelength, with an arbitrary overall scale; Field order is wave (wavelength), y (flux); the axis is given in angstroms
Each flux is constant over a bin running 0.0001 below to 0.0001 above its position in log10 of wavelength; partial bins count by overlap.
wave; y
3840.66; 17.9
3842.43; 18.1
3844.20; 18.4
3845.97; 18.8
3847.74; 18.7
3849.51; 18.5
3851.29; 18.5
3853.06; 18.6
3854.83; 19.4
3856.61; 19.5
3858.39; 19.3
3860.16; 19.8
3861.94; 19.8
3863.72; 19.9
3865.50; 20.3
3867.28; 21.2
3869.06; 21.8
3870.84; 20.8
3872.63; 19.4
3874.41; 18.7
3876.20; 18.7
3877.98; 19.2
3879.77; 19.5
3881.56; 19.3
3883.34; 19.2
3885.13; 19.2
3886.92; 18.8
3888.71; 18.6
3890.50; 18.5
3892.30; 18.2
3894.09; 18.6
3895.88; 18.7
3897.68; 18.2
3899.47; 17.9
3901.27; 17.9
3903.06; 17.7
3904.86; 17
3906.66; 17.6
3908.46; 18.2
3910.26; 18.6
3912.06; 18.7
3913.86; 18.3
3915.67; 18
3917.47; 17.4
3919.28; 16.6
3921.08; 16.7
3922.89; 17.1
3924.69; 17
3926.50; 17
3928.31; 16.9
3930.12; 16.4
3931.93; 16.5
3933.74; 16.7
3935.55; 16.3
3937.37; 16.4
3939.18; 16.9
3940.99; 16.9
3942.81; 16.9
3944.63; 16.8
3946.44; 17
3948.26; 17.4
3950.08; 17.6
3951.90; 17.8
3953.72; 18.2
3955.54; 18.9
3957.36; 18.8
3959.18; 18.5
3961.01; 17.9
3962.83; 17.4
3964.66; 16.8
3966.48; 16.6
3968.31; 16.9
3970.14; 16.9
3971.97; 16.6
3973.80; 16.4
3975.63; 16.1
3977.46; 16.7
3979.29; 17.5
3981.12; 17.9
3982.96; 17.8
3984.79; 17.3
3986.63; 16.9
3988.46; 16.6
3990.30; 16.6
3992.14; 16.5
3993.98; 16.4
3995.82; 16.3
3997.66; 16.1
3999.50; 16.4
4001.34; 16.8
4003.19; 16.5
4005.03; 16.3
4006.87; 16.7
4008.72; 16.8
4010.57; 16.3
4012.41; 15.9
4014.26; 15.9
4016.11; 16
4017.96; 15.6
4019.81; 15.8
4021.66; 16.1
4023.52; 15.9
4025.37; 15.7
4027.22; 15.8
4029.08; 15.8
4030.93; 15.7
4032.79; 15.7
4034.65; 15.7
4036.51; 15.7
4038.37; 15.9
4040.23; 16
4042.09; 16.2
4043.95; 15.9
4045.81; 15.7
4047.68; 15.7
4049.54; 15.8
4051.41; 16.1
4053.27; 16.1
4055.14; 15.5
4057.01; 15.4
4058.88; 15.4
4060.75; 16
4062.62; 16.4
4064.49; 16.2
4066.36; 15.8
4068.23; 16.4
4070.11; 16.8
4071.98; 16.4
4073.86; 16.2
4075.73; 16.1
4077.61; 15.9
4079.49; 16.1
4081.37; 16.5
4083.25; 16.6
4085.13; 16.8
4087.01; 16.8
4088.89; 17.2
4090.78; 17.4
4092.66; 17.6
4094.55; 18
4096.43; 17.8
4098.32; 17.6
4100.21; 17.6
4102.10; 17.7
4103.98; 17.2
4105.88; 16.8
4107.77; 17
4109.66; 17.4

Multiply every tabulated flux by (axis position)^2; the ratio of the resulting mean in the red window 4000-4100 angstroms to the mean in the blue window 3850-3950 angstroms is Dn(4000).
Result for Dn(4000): 1.0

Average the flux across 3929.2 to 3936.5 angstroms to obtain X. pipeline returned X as 16.5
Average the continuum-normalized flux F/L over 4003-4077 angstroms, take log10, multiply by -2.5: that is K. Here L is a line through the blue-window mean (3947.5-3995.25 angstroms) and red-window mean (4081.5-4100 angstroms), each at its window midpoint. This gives 0.08 mag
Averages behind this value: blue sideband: 17.3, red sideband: 17.3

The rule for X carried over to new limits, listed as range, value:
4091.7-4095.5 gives 17.8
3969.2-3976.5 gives 16.5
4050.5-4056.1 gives 15.9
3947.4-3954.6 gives 17.7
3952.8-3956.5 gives 18.6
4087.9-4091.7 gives 17.3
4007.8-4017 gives 16.2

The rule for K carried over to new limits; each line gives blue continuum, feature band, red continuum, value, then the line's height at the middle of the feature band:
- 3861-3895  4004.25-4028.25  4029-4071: 0.04 mag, 16.6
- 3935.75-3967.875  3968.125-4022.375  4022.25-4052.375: 0.00 mag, 16.6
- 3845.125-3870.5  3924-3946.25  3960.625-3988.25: 0.07 mag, 17.9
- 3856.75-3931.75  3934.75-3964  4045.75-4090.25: 0.02 mag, 17.8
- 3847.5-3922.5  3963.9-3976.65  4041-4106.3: 0.07 mag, 17.8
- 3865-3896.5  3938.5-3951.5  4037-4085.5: 0.07 mag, 18.2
